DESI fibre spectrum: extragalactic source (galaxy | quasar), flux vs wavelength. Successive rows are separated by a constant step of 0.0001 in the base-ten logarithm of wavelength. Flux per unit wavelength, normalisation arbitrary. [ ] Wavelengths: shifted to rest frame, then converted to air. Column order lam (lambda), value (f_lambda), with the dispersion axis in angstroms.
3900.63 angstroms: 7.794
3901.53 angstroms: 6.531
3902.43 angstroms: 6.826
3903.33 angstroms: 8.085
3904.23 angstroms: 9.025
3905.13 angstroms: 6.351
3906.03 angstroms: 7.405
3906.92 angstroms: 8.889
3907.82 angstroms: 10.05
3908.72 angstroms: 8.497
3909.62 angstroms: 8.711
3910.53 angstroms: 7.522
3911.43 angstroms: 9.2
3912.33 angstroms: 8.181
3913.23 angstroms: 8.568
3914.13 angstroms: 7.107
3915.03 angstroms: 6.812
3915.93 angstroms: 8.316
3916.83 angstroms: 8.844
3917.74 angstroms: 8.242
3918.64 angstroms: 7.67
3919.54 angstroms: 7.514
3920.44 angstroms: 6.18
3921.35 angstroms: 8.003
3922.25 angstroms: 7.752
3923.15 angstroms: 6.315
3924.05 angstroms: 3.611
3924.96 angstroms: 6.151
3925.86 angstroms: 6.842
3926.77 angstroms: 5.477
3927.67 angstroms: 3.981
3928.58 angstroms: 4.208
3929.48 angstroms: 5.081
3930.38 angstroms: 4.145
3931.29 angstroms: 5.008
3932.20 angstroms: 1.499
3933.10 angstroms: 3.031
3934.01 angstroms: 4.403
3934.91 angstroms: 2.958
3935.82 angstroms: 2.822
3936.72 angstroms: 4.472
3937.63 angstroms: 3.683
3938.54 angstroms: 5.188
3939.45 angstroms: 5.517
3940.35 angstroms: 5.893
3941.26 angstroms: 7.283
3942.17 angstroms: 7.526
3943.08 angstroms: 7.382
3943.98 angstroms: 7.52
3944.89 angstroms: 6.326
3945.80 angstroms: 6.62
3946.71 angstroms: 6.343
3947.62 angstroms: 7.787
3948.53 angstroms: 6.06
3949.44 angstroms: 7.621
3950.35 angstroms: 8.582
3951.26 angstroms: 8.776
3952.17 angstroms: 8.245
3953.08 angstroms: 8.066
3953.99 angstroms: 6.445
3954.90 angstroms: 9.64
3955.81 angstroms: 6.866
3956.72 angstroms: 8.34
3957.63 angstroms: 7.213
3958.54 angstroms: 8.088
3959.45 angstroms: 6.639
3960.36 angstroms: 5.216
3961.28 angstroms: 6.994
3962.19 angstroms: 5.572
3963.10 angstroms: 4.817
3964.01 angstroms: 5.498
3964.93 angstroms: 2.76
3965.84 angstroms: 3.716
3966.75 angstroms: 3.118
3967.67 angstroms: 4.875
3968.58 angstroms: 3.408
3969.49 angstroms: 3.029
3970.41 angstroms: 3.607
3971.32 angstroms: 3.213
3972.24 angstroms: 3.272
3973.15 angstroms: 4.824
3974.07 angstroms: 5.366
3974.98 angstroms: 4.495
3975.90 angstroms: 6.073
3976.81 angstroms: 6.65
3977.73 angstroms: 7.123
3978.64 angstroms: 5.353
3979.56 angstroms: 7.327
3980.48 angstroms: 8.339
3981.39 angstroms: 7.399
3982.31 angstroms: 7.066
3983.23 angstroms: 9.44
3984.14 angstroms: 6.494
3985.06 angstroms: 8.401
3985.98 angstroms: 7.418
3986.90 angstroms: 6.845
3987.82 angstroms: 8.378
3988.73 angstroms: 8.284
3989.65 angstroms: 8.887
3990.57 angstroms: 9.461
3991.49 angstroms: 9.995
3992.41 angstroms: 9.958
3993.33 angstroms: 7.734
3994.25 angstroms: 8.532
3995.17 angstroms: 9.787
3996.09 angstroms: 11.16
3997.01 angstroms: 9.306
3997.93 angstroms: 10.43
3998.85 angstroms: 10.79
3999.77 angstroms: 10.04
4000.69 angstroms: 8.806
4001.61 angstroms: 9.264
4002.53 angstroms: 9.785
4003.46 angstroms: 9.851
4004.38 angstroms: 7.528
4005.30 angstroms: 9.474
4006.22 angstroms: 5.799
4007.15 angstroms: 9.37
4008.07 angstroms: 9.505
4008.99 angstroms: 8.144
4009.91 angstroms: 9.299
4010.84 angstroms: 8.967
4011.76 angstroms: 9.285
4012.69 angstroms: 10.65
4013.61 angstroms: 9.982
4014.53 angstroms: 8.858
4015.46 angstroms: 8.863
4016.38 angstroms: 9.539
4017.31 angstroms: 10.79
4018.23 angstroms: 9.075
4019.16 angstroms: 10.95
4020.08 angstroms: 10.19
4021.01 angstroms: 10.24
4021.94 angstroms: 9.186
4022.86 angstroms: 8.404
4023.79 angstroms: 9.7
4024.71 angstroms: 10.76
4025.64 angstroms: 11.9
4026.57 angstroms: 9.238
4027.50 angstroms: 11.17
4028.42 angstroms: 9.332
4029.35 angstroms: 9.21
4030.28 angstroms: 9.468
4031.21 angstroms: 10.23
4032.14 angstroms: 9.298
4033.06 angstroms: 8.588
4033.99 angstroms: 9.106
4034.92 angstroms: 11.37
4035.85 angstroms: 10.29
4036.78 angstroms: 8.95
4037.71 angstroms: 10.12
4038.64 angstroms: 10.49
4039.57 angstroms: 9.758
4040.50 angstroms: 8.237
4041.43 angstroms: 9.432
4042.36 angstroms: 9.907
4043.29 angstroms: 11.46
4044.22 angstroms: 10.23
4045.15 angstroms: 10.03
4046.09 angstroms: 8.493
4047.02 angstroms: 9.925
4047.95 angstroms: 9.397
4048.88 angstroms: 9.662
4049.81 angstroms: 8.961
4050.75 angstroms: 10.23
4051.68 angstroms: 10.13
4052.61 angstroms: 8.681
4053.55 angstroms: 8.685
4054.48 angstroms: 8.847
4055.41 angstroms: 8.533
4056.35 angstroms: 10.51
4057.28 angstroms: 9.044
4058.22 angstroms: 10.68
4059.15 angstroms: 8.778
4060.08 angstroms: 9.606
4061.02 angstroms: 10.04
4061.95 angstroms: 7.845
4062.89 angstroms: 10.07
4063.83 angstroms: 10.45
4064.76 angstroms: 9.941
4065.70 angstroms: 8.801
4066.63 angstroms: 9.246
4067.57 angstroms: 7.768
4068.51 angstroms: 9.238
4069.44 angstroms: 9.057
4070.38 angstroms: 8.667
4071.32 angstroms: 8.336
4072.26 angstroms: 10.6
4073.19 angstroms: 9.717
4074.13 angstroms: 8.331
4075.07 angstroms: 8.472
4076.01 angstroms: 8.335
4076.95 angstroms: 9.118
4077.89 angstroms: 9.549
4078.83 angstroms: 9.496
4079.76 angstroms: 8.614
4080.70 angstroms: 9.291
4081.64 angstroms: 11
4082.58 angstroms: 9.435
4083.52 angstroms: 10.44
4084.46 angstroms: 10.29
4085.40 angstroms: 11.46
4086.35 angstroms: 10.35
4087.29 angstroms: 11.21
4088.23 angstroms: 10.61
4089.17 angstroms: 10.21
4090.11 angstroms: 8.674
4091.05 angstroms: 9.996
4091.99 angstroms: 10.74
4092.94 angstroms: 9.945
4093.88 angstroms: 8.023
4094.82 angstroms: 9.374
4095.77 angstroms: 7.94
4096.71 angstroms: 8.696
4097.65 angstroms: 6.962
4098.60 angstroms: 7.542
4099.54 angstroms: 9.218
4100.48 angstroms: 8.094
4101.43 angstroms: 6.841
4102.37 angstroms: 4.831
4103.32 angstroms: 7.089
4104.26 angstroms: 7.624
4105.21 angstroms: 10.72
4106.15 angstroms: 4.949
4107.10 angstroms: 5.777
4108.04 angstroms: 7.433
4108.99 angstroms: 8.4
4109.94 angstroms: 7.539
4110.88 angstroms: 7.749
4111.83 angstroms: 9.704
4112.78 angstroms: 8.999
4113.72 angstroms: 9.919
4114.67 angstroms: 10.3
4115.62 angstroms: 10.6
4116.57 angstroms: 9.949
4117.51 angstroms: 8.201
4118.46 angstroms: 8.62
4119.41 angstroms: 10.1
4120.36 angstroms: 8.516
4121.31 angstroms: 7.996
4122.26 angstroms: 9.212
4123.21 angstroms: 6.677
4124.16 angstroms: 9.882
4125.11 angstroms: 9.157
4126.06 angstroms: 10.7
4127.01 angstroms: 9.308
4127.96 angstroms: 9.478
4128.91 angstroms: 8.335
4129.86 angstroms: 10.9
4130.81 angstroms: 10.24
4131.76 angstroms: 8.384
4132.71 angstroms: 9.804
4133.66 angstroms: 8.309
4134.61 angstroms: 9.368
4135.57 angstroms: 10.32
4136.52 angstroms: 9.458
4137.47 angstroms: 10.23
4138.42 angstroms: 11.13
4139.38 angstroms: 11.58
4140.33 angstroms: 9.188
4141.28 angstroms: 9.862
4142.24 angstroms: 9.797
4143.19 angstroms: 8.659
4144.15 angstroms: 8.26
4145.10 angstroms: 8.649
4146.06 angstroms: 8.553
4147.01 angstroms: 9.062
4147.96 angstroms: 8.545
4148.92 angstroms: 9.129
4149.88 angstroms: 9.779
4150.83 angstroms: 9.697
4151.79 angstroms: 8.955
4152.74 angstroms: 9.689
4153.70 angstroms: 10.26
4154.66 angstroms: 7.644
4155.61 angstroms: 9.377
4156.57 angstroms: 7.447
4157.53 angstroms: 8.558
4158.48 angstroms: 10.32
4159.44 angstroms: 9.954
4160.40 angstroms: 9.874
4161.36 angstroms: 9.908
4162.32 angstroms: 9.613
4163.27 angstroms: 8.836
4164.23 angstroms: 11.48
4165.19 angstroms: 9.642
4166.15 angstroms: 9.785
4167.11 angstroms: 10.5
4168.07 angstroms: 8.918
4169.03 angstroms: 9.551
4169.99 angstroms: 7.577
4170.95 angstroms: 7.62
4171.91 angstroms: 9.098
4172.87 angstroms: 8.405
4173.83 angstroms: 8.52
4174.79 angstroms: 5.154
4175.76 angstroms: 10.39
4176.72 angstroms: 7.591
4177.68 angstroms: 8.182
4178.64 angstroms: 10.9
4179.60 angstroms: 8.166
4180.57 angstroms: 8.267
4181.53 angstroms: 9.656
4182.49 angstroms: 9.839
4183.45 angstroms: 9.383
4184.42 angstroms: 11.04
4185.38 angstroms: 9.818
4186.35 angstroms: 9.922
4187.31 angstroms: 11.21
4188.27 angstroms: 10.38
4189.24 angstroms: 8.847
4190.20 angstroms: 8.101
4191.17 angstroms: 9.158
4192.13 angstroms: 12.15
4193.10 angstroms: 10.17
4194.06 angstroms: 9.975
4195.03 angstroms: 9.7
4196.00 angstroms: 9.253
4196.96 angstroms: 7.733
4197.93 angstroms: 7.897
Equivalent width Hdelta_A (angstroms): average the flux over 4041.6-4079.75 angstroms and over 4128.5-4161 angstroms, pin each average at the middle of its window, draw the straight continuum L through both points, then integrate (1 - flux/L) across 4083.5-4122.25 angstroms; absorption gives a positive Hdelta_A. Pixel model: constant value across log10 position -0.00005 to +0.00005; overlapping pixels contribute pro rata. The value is 2.4 angstroms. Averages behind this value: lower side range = 9.36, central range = 8.8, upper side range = 9.4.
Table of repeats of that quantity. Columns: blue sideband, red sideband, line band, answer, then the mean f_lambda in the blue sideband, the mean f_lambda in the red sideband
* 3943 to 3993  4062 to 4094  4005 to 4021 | -3.10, 6.64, 9.57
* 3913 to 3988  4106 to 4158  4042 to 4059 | -4.10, 6.11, 9.09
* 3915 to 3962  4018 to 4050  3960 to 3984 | 7.08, 6.32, 9.81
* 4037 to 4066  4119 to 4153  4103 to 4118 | 1.55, 9.58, 9.36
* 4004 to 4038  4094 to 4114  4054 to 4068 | -0.99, 9.54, 7.86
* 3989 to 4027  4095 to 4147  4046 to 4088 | -1.51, 9.49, 8.82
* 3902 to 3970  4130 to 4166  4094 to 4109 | 2.07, 6.4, 9.47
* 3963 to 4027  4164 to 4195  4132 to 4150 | -0.76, 7.97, 9.34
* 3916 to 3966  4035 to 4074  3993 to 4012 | -2.96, 6.15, 9.49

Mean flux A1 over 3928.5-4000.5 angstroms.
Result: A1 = 6.56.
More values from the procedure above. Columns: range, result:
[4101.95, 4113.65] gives 7.66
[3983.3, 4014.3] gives 9.03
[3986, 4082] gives 9.42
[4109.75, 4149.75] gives 9.31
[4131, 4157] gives 9.32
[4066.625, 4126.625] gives 8.93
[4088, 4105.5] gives 8.53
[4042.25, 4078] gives 9.36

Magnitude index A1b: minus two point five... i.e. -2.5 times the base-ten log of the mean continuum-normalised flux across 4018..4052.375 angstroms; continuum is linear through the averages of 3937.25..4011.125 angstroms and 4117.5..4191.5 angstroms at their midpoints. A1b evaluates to -0.23 mag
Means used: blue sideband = 7.21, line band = 9.81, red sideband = 9.27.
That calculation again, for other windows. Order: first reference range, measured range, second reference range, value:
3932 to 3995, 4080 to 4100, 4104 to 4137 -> -0.138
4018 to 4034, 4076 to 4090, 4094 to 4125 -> -0.140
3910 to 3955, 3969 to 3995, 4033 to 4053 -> 0.148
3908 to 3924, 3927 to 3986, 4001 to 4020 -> 0.399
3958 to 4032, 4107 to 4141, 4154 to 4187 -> -0.048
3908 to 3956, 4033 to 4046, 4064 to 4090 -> -0.127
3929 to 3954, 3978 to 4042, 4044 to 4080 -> -0.179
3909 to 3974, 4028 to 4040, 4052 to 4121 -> -0.217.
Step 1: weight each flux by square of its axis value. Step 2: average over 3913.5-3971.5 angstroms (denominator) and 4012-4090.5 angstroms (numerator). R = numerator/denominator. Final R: 1.7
